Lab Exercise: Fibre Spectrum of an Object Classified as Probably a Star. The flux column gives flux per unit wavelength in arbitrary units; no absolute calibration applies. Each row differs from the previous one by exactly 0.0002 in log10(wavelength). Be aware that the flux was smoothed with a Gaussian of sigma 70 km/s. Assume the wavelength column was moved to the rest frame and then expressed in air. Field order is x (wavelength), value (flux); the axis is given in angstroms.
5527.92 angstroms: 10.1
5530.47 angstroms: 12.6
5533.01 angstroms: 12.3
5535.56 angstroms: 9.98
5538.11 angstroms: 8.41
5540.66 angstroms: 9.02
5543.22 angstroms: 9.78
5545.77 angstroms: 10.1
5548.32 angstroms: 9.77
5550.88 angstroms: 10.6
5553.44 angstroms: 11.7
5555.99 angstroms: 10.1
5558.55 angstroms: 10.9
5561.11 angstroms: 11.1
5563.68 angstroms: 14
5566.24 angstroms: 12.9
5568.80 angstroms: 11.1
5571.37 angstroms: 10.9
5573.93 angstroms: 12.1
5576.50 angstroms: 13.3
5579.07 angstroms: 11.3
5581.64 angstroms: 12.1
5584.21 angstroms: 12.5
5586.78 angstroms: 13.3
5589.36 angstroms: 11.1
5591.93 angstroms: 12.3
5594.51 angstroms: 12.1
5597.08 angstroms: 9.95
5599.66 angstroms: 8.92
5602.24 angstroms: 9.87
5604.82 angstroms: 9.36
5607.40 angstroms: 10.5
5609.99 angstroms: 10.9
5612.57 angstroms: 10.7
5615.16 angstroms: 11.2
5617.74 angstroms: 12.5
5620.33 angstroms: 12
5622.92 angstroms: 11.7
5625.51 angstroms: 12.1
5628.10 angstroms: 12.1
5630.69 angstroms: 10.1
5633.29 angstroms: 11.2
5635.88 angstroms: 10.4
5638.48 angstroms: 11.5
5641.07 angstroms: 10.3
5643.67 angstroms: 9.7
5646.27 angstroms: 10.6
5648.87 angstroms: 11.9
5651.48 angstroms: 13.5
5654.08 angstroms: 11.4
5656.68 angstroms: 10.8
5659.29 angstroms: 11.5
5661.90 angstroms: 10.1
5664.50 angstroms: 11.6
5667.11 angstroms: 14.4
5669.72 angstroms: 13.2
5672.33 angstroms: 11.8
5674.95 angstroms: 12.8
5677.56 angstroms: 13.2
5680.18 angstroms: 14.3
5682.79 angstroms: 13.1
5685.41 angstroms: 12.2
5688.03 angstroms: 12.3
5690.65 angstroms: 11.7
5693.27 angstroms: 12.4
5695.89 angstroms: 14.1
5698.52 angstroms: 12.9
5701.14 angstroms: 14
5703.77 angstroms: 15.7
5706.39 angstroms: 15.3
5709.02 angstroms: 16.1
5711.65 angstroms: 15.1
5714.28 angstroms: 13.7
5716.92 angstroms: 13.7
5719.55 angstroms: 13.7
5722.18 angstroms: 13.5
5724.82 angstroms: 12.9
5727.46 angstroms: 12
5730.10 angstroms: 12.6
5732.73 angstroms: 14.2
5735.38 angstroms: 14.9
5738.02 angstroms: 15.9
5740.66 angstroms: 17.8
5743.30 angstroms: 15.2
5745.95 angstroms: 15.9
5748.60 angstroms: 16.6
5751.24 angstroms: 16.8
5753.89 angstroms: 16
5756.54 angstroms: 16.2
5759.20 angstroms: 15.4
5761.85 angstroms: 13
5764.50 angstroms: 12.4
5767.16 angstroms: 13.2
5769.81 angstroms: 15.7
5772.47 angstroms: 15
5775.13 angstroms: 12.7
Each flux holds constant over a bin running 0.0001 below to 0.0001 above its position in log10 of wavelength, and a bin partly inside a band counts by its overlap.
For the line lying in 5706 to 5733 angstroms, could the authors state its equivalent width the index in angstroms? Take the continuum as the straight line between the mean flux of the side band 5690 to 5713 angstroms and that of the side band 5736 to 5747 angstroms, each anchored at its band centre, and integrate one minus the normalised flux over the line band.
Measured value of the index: 2.2 angstroms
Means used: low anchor 14.2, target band 13.8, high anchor 16.1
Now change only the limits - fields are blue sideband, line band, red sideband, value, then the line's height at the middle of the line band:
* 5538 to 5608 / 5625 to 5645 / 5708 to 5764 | 2.6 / 12.5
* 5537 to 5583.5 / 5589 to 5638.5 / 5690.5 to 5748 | 4.7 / 12.2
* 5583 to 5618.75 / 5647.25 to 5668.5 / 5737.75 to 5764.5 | 1.6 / 12.8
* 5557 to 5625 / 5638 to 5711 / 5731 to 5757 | 6.8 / 13.9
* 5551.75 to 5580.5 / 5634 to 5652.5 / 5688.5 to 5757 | 2.9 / 13.1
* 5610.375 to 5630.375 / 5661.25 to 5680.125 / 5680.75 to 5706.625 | 0.2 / 12.8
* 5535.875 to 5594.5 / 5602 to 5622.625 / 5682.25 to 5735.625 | 1.9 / 12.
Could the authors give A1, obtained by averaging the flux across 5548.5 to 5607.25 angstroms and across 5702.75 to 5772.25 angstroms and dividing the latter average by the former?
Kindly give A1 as 1.30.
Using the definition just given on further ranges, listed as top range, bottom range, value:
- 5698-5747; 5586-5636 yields 1.31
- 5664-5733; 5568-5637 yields 1.19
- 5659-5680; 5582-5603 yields 1.10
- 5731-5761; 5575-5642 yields 1.40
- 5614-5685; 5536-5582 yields 1.07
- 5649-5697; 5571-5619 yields 1.10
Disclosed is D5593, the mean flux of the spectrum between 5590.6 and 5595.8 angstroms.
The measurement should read 12.2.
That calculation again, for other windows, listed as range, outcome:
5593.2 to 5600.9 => 10.3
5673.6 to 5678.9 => 13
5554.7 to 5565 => 11.5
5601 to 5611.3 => 10.2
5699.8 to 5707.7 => 15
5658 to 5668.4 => 11.9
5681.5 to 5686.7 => 12.6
